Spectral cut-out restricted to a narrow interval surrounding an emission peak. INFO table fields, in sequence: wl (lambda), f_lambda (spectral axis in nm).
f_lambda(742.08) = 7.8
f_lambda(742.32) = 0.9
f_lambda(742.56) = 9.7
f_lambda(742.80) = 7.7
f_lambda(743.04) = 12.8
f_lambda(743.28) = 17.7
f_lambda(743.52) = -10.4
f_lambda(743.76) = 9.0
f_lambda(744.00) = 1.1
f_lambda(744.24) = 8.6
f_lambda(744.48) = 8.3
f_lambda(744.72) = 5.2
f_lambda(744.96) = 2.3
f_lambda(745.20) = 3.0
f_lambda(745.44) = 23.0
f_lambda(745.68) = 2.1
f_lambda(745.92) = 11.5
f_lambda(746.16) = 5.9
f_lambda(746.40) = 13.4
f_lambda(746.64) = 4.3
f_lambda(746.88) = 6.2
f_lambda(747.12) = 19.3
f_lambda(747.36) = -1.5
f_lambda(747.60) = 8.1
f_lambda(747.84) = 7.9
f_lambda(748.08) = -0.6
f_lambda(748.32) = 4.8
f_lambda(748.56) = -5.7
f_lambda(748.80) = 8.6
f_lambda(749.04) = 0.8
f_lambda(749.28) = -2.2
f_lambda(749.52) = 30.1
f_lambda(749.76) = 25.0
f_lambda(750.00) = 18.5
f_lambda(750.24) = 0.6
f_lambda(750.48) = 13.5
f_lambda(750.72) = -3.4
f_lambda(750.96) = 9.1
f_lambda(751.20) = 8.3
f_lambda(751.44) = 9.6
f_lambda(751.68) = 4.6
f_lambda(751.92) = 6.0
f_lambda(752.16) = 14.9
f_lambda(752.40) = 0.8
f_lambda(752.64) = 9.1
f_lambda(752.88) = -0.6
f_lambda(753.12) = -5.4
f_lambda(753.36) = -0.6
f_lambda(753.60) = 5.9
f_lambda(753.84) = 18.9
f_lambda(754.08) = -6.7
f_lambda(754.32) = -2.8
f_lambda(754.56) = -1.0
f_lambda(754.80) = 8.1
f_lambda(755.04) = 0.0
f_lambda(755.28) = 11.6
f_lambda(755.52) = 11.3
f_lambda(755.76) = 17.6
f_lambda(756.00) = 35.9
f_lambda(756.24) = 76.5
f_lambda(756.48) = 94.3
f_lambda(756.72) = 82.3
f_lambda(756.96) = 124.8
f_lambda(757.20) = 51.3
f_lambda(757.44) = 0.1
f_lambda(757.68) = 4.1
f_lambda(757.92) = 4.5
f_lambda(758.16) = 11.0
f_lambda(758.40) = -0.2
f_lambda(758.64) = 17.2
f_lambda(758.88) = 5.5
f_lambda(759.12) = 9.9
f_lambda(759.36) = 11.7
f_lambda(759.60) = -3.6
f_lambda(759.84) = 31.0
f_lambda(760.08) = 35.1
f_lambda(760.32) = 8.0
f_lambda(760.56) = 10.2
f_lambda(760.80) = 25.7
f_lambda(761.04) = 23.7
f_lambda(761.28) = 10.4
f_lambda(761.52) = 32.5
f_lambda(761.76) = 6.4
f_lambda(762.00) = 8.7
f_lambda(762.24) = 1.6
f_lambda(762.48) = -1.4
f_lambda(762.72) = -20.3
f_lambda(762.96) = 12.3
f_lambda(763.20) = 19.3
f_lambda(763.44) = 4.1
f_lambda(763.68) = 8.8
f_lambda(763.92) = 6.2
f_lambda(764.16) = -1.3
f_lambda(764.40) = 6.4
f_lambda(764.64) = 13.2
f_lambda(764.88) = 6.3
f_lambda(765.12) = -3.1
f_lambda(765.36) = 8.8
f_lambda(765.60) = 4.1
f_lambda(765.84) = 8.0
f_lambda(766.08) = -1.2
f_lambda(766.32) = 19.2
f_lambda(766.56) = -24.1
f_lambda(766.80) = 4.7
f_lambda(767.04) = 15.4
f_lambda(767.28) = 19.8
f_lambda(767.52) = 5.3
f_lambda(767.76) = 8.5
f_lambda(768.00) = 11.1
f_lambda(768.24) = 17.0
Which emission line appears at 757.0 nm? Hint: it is [O II]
